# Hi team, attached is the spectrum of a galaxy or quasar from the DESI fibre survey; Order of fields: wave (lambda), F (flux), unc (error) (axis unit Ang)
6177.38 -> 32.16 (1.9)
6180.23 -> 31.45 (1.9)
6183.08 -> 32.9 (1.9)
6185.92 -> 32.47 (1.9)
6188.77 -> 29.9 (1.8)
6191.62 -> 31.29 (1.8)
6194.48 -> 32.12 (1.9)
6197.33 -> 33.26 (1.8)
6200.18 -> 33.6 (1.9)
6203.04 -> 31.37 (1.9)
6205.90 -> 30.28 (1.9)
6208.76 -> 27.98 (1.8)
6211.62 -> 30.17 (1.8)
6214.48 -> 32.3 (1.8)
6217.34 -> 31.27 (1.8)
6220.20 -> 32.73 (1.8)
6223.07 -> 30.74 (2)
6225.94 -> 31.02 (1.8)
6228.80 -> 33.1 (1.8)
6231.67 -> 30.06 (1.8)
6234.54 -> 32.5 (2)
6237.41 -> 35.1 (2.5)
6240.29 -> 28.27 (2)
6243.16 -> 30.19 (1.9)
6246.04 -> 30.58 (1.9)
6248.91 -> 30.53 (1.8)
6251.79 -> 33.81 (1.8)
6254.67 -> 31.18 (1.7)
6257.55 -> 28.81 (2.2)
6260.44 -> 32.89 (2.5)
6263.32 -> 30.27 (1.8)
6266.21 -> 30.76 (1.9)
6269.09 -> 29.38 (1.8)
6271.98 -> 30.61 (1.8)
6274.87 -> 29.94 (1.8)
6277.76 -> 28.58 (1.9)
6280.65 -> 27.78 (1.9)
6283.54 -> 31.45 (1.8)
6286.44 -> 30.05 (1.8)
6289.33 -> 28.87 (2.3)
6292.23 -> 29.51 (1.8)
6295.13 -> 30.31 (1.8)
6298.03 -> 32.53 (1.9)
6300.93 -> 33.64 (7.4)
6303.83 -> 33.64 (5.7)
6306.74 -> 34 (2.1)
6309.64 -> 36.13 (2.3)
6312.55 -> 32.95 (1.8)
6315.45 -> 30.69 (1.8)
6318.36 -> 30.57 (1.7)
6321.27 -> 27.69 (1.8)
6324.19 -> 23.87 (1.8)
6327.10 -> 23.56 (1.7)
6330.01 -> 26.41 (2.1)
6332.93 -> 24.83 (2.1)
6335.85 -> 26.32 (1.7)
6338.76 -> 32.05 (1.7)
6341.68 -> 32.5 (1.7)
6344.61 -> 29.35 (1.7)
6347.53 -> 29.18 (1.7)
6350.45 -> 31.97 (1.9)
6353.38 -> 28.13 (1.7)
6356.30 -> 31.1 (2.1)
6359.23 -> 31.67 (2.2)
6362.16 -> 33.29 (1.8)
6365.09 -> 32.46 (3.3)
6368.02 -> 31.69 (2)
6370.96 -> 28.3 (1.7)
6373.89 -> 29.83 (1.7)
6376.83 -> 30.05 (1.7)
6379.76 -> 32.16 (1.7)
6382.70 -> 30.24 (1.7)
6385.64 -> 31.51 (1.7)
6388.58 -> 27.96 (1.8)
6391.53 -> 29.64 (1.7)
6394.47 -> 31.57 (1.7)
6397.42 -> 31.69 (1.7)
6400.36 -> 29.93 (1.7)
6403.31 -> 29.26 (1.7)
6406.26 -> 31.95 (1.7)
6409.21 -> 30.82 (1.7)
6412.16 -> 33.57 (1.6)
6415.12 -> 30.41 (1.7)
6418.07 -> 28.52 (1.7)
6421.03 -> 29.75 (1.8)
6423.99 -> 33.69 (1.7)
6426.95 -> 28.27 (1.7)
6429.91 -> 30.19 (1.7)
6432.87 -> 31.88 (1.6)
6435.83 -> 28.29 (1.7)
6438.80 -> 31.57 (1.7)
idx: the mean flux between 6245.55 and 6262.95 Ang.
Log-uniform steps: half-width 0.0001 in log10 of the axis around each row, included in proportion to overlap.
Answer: 31.3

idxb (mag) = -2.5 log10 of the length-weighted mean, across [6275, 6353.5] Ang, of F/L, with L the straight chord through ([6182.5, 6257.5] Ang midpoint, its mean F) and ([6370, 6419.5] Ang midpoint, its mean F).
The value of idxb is 0.04 mag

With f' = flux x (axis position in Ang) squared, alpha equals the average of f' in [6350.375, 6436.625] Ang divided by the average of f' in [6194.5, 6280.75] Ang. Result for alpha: 1.04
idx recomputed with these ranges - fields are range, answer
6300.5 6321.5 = 32.6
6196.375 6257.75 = 31.3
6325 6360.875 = 28.9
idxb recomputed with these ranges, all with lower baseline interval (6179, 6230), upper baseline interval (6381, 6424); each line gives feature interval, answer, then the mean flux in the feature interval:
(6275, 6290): 0.06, 29.4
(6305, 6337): 0.08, 28.9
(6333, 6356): 0.04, 29.7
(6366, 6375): 0.02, 30.1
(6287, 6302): 0.01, 30.9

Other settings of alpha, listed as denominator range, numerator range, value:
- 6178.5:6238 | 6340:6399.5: 1.02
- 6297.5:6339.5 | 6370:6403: 1.04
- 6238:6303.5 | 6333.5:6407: 1.03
